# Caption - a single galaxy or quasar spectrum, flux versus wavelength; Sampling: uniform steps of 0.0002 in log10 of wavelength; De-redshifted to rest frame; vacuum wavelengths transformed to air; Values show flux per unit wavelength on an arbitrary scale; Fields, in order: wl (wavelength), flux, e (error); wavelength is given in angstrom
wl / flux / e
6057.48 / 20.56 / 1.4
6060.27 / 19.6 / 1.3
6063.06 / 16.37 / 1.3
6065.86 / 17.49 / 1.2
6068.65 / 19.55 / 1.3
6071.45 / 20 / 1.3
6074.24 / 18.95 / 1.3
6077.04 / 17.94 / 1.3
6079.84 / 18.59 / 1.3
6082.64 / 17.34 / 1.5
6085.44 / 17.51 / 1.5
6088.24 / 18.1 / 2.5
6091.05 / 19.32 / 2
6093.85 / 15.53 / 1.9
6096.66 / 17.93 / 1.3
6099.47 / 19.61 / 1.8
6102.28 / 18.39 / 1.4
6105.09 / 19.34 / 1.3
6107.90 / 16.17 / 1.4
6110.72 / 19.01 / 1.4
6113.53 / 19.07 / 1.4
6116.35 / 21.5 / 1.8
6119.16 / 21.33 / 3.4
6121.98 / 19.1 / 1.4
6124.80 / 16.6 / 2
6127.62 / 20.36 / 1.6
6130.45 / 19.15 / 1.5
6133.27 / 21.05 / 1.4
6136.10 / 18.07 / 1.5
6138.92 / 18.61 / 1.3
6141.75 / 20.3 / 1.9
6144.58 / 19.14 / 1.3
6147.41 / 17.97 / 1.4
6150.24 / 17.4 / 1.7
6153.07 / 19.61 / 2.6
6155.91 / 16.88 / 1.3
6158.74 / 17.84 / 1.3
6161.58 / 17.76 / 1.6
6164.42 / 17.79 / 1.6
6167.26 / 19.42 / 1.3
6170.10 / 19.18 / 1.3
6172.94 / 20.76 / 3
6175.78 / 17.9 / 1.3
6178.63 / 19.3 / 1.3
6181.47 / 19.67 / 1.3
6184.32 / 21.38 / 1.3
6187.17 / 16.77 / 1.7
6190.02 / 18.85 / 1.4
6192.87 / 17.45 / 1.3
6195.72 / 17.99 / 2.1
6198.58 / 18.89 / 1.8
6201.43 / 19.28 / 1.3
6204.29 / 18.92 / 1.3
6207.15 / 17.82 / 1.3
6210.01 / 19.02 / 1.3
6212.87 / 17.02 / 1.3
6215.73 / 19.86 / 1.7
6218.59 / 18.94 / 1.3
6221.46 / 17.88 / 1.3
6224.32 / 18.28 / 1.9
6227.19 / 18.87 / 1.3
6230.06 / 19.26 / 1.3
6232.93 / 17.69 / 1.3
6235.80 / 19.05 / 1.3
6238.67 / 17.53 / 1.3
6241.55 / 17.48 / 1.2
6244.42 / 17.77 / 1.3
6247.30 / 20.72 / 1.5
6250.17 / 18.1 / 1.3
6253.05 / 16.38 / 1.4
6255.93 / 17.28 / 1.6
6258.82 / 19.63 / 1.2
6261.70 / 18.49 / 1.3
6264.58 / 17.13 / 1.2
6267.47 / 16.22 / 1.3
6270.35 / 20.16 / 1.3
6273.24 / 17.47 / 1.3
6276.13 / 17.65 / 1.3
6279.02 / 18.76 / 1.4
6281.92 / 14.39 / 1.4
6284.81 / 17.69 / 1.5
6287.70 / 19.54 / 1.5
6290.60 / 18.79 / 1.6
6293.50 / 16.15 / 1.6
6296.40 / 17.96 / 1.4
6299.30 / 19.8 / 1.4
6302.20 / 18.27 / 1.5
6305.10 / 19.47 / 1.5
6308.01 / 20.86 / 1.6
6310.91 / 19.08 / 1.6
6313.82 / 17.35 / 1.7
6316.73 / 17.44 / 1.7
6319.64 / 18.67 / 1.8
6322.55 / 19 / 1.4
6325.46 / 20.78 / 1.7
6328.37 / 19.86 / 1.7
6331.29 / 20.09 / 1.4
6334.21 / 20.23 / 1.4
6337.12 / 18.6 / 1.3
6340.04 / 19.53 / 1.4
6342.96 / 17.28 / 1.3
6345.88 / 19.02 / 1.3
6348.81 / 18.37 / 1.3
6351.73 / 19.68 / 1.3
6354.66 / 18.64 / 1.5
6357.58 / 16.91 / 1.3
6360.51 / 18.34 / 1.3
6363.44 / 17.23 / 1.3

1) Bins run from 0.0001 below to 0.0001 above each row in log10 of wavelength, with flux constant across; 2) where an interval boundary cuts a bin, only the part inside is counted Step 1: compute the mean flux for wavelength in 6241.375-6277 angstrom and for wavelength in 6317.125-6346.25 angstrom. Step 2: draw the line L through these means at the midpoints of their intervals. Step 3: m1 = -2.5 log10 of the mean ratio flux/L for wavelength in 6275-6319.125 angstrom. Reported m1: 0.027 mag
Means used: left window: 18.1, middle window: 18.2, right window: 19.3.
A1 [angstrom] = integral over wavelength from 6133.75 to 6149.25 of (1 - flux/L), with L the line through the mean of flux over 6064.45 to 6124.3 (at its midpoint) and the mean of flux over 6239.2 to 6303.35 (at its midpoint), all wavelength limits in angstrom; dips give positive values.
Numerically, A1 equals -0.4 angstrom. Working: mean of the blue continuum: 18.6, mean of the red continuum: 18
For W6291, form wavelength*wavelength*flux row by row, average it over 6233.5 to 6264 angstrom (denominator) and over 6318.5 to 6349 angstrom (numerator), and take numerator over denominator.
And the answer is 1.09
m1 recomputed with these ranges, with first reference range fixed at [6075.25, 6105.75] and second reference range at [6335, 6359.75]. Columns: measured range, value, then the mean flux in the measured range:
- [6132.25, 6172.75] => -0.027 mag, 18.7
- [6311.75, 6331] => -0.024 mag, 18.9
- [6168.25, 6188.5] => -0.059 mag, 19.3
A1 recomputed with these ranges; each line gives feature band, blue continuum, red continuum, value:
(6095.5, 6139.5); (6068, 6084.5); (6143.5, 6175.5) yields -1.2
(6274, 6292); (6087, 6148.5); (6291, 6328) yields 1.0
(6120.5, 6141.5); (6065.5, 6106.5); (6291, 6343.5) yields -0.6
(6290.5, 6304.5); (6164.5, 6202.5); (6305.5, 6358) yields 0.6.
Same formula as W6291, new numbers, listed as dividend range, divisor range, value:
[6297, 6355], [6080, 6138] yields 1.09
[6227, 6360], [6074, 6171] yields 1.05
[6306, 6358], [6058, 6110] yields 1.13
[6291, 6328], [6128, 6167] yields 1.06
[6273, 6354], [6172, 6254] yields 1.04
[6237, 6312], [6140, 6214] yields 1.01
